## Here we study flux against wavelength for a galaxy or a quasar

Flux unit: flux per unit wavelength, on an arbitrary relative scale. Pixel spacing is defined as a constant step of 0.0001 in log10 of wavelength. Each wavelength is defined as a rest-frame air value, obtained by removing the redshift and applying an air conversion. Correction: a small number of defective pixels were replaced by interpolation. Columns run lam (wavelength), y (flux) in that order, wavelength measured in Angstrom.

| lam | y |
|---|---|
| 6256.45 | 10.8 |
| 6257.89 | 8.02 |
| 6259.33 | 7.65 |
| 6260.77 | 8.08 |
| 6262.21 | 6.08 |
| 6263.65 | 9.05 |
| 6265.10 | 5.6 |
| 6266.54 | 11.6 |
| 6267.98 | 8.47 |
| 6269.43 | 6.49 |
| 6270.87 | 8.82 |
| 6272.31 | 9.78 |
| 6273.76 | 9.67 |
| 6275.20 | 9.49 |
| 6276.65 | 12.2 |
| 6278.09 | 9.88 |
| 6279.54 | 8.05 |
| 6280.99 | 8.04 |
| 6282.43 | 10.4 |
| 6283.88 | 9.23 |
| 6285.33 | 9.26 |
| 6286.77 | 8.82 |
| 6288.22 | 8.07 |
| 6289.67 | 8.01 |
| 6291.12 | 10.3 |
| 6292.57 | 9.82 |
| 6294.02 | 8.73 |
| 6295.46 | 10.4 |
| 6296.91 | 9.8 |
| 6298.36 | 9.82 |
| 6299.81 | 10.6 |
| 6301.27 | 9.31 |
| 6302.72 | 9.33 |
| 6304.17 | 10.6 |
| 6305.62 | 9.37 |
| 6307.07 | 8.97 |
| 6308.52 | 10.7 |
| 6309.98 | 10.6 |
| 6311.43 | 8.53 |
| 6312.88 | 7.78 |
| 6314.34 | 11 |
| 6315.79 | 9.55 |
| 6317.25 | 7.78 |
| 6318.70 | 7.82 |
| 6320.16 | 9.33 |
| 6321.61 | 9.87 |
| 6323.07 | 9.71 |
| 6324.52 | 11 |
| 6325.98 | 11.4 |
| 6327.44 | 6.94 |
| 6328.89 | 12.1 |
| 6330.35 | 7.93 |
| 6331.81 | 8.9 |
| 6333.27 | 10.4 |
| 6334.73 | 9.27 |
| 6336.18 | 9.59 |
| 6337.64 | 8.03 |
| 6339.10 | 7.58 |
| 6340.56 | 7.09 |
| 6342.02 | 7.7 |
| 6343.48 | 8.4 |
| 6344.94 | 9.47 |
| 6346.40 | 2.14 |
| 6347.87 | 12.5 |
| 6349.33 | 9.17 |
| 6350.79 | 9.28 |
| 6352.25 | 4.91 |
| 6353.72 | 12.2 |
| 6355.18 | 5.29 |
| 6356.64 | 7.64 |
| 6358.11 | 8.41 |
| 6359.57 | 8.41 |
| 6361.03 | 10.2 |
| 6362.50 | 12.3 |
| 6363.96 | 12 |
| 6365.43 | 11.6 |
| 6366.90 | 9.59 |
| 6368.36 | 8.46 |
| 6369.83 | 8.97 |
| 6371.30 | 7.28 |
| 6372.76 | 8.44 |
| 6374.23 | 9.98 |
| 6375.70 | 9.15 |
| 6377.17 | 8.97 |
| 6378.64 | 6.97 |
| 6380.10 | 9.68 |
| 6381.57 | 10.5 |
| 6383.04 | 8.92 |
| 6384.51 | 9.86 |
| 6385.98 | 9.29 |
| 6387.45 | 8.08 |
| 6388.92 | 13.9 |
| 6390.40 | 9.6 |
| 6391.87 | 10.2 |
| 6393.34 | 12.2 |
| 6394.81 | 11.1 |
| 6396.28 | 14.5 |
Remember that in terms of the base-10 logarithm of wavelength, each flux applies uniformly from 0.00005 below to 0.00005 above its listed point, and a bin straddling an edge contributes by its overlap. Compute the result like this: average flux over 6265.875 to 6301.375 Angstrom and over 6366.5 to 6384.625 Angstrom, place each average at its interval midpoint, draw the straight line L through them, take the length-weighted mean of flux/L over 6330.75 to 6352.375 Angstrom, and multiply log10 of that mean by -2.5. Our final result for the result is 0.09 mag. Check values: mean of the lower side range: 9.4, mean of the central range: 8.38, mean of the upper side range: 8.94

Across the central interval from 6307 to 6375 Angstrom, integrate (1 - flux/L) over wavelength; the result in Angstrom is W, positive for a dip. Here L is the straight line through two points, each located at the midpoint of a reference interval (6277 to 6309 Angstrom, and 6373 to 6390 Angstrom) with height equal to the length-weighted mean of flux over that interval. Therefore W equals 3.1 Angstrom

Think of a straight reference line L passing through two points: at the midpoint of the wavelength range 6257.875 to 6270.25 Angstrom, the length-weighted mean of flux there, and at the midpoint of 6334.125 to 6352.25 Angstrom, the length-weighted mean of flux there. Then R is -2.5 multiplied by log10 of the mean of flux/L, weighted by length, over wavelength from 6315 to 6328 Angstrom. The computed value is -0.15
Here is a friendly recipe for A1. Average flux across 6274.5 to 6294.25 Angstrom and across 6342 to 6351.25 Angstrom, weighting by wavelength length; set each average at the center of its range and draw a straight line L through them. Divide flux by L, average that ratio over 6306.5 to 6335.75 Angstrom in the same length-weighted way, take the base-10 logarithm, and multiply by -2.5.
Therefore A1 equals -0.084 mag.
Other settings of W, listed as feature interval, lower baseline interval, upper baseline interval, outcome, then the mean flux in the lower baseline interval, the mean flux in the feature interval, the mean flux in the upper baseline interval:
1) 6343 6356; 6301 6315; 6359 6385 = 1.9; 9.62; 8.14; 9.52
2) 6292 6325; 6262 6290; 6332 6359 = -3.6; 8.91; 9.57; 8.29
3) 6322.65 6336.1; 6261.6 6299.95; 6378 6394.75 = -0.3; 9.12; 9.74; 10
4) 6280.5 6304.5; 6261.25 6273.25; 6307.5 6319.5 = -1.8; 8.26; 9.44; 9.21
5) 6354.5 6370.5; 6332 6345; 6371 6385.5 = -0.9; 8.59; 9.37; 9.04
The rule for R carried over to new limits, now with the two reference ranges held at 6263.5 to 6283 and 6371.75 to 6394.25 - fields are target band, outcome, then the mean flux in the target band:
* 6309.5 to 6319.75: 0.04 mag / 8.98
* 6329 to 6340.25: 0.06 mag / 8.93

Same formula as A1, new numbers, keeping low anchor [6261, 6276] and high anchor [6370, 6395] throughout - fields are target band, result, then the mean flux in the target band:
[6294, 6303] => -0.12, 9.81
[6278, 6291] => -0.03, 8.88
